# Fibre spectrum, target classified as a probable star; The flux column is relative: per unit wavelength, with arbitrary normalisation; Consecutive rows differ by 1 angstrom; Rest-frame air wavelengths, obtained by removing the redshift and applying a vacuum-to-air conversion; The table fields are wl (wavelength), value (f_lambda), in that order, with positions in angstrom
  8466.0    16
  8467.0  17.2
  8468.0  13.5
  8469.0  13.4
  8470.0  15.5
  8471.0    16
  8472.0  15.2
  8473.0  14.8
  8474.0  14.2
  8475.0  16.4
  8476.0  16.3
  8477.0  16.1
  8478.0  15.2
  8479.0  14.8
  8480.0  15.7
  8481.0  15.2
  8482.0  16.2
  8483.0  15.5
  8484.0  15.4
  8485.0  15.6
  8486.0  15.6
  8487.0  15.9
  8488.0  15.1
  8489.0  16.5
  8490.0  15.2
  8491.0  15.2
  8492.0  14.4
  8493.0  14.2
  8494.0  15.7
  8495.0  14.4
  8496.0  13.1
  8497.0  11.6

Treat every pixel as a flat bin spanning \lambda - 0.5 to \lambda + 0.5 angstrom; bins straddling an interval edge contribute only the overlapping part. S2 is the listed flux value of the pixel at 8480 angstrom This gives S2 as 15.7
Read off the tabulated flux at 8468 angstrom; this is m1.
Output 13.5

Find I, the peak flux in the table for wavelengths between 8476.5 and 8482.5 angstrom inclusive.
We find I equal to 16.2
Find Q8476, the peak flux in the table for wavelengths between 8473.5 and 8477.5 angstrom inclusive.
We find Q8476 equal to 16.4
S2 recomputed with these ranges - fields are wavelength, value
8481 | 15.2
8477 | 16.1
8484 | 15.4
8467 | 17.2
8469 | 13.4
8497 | 11.6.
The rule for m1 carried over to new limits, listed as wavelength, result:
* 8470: 15.5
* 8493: 14.2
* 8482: 16.2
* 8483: 15.5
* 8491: 15.2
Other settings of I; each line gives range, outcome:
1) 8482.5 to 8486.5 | 15.6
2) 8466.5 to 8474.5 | 17.2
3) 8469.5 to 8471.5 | 16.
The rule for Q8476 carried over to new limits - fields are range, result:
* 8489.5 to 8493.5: 15.2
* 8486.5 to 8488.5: 15.9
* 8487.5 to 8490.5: 16.5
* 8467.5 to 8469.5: 13.5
